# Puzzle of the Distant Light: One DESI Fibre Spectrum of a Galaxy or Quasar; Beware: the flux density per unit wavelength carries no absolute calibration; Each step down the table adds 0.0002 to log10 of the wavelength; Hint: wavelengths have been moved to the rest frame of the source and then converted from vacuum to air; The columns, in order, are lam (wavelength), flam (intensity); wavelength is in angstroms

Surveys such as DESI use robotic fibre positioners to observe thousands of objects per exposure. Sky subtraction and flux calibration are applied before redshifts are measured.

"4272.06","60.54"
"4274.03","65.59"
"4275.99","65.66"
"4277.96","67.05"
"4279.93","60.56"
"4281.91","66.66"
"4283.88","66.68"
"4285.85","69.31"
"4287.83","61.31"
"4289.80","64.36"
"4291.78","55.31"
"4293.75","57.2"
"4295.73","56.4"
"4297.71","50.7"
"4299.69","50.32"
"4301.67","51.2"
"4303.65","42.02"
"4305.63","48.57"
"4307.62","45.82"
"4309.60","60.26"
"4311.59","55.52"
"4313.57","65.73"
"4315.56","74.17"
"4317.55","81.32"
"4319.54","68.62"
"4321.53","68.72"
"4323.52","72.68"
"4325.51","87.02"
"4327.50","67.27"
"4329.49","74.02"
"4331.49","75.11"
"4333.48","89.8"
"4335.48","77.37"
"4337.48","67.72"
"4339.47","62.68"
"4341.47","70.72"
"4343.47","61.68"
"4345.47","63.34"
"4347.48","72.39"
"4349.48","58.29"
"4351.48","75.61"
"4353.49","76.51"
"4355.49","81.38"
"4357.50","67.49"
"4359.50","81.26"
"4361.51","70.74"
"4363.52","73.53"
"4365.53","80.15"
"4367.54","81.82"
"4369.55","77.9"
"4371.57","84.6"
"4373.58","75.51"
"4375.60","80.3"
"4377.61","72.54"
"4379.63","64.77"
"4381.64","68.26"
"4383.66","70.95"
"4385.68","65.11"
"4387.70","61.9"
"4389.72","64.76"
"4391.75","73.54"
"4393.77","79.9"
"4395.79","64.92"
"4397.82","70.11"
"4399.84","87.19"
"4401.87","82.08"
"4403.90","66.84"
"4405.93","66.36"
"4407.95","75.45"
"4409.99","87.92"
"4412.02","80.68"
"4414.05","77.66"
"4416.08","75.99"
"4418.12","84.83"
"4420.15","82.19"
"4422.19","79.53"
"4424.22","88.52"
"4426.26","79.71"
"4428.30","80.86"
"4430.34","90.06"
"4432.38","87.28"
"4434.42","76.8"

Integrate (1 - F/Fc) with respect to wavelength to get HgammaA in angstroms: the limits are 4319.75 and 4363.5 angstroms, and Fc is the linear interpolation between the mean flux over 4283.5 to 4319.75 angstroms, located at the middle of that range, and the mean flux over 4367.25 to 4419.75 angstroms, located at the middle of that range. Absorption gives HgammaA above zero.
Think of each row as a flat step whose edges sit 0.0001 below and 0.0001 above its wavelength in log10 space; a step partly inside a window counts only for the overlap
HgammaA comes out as -4.5 angstroms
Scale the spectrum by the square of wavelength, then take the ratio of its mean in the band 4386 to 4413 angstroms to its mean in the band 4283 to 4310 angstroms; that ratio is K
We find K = 1.4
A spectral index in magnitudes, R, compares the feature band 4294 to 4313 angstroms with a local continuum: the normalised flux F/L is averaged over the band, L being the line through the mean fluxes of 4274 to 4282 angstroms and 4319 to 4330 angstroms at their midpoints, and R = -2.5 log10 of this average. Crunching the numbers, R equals 0.32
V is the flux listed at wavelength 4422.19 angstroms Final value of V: 79.53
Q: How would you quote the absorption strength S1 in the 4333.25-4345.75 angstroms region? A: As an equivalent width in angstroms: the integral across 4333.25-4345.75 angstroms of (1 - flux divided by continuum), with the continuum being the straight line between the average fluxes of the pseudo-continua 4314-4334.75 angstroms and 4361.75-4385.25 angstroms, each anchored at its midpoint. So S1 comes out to 0.95 angstroms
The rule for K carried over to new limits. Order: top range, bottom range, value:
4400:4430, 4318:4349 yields 1.15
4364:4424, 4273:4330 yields 1.26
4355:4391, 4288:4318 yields 1.33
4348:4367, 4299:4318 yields 1.33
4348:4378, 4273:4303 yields 1.30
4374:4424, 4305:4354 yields 1.12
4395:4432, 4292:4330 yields 1.34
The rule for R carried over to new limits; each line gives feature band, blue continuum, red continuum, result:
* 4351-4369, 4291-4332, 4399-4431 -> -0.09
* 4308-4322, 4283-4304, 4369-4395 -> -0.10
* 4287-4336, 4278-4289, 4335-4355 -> 0.05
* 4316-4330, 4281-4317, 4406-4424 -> -0.18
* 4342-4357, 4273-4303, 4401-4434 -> 0.00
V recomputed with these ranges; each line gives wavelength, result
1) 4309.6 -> 60.26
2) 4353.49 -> 76.51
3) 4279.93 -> 60.56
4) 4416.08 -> 75.99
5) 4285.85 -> 69.31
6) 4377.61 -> 72.54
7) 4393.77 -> 79.9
